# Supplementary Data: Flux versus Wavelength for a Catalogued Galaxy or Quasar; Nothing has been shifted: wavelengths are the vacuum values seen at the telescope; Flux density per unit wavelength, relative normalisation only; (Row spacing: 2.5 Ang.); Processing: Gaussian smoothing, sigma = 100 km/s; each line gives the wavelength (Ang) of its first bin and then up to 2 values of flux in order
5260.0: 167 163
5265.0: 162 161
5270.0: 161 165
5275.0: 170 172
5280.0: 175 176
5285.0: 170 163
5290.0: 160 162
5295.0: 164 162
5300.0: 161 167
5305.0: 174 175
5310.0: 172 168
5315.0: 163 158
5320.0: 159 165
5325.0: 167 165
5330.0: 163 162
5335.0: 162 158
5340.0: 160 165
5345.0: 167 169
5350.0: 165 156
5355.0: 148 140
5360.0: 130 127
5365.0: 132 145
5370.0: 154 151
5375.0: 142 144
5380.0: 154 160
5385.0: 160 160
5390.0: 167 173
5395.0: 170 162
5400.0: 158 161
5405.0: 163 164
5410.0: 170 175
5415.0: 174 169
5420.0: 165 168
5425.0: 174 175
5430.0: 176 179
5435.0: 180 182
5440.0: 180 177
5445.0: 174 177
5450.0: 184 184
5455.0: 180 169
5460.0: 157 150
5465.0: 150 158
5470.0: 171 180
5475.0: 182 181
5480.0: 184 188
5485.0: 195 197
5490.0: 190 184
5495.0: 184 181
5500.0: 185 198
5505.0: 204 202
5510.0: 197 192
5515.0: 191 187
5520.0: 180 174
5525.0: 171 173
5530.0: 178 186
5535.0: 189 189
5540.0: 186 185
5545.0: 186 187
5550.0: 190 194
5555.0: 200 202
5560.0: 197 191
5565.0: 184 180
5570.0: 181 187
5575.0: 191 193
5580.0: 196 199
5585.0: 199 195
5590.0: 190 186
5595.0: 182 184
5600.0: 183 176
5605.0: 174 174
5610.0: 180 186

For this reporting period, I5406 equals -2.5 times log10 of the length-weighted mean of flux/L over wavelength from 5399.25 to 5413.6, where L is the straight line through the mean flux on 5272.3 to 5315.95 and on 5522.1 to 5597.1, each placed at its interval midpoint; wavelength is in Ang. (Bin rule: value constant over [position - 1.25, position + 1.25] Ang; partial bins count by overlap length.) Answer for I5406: 0.07 mag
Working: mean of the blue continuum 168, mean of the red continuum 188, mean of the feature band 165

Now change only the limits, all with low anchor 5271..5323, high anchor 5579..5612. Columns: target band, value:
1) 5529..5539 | -0.02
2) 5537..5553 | -0.03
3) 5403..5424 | 0.04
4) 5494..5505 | -0.05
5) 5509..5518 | -0.07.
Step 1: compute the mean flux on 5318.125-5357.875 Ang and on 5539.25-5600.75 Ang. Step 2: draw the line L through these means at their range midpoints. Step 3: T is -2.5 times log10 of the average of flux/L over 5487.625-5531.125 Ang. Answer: -0.03 mag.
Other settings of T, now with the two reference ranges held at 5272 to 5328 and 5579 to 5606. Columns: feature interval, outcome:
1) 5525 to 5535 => 0.02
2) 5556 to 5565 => -0.05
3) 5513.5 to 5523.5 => -0.01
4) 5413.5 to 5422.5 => 0.04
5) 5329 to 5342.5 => 0.05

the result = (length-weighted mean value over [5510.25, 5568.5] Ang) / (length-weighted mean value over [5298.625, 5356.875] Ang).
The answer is 1.14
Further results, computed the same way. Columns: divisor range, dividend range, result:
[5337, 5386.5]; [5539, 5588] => 1.26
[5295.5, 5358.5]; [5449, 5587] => 1.14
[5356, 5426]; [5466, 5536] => 1.17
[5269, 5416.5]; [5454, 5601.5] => 1.15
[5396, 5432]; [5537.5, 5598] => 1.13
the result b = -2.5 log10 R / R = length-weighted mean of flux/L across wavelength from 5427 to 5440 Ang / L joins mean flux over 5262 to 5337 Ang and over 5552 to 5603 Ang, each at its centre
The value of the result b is -0.01 mag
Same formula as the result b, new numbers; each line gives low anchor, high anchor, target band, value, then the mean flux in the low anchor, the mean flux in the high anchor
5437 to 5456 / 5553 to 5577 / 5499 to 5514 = -0.064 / 180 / 191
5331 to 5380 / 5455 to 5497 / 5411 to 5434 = -0.048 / 152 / 176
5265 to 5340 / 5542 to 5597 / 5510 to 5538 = 0.018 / 165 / 191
